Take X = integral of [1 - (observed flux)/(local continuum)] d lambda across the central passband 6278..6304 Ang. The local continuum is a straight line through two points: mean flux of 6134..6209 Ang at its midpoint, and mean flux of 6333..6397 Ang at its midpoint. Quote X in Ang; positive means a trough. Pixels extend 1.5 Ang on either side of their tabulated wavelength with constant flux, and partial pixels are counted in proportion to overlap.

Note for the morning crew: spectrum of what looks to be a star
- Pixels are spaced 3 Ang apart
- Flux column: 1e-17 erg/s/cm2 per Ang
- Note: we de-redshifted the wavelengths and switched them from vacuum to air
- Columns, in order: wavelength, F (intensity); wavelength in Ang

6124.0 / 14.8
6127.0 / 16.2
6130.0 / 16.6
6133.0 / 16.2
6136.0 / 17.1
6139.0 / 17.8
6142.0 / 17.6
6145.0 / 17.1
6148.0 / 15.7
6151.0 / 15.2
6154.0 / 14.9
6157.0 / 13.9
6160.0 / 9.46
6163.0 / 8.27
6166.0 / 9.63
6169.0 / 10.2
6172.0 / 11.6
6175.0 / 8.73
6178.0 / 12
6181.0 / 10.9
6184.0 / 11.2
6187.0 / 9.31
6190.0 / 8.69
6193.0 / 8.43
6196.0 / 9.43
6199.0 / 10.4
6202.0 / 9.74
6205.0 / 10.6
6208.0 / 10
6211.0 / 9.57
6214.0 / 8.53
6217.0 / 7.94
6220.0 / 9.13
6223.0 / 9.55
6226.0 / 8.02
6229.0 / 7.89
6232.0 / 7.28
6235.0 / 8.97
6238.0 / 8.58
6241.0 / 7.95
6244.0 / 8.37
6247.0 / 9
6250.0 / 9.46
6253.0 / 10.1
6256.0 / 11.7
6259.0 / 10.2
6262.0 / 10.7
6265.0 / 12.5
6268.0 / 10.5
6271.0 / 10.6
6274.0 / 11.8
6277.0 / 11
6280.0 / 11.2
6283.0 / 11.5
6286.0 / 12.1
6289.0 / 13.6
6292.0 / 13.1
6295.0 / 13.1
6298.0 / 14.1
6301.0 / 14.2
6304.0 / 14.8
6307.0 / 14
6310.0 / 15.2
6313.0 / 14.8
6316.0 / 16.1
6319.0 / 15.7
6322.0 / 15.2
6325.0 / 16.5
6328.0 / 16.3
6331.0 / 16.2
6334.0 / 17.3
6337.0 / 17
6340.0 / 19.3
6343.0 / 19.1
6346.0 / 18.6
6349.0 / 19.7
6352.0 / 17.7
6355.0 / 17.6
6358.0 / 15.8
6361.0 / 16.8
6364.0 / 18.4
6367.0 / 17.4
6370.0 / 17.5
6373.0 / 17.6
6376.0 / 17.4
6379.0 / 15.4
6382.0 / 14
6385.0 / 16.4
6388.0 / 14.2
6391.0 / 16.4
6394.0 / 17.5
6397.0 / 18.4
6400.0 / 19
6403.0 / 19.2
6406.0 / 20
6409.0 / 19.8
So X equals 3.9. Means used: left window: 12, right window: 17.2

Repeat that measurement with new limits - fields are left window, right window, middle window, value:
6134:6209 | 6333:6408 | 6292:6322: 2.2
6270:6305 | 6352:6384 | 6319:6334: -1.5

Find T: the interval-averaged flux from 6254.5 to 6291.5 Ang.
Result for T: 11.5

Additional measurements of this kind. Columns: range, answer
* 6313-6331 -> 15.9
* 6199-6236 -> 8.99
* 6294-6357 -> 16.3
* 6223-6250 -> 8.4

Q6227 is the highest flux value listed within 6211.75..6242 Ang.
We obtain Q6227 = 9.55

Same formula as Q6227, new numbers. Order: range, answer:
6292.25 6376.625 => 19.7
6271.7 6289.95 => 13.6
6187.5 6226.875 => 10.6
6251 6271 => 12.5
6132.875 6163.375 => 17.8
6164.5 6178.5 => 12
